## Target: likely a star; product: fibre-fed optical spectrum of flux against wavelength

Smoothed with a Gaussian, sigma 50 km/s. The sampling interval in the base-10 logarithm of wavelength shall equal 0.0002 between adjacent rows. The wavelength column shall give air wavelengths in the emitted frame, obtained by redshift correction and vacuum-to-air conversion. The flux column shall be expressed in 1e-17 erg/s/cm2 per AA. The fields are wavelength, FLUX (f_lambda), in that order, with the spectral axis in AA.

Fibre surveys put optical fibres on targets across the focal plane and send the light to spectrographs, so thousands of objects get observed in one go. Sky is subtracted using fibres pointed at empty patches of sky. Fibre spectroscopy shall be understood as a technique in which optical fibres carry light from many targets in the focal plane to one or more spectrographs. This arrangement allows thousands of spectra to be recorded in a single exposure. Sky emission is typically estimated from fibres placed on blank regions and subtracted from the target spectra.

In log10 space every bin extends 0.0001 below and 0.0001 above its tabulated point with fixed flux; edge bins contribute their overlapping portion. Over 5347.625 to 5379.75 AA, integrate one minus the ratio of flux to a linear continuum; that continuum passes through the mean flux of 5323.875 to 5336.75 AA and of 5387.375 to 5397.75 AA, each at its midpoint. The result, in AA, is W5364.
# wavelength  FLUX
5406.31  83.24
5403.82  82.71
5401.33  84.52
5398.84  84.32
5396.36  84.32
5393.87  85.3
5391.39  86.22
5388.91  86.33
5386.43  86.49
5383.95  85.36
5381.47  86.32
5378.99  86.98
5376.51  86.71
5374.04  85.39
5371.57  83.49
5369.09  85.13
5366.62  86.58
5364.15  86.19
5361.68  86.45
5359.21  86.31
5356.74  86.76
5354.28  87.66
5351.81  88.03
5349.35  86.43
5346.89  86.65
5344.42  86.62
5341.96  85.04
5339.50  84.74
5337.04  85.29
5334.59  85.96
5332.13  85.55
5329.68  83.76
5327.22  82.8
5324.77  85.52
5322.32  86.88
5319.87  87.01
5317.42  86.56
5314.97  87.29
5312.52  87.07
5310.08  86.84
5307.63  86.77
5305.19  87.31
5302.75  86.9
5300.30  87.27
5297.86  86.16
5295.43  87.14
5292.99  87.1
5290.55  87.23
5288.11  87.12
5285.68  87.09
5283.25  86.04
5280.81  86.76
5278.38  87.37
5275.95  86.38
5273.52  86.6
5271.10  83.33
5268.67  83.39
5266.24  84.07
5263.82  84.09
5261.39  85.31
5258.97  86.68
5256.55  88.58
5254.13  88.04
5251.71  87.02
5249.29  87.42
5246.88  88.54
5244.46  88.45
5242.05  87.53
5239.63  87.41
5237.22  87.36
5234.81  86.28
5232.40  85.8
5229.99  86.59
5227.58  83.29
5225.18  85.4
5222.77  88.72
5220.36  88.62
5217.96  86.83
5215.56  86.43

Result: -0.4 AA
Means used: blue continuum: 84.8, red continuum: 85.6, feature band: 86.3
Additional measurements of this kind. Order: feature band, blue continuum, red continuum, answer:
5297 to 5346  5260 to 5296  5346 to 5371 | 0.1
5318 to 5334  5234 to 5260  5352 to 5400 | 0.2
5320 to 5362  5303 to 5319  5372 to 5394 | 0.3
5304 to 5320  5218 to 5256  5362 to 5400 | -0.1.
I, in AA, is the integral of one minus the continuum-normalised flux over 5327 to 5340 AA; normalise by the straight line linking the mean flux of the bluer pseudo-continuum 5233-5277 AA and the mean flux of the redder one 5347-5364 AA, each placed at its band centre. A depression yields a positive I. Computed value 0.3 AA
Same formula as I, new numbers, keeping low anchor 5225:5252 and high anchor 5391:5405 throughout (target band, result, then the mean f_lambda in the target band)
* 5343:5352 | -0.2 AA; 86.8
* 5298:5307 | -0.1 AA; 87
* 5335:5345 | 0.0 AA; 85.4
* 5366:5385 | -0.2 AA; 85.7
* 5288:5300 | -0.1 AA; 87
